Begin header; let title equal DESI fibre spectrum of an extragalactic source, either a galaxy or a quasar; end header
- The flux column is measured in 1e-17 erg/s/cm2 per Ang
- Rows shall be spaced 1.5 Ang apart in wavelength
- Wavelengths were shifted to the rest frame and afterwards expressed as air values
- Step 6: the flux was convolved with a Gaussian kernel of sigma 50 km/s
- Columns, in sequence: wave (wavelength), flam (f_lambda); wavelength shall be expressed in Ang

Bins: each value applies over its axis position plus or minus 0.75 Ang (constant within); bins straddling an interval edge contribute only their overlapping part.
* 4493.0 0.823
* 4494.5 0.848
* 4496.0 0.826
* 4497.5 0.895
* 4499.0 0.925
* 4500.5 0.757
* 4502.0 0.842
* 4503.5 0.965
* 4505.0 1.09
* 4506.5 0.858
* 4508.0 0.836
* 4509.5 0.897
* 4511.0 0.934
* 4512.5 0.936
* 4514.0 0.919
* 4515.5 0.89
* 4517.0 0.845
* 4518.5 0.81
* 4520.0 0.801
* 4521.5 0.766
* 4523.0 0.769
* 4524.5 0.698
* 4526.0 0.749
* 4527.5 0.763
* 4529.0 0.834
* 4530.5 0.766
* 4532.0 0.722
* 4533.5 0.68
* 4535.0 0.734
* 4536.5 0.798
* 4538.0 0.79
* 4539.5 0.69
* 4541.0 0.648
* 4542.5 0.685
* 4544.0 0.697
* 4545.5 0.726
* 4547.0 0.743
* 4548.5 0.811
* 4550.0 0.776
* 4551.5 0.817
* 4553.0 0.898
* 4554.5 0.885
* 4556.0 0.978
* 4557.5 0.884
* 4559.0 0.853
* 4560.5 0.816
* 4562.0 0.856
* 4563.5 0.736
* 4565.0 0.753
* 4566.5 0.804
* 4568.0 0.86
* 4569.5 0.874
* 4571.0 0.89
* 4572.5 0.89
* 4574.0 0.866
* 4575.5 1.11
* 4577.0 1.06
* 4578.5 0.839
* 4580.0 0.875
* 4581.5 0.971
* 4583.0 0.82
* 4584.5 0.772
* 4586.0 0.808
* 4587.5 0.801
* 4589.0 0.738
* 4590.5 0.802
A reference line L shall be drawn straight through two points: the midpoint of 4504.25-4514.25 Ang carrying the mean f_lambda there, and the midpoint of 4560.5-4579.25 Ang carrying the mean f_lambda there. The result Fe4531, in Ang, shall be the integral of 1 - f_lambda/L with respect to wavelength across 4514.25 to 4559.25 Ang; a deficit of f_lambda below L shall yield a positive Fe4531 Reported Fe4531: 5.9 Ang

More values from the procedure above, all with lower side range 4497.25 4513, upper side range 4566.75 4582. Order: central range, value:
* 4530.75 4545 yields 3.01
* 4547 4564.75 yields 1.46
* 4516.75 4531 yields 2.03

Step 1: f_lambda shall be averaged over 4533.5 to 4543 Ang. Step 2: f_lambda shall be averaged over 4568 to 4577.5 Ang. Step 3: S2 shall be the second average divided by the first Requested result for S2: 1.30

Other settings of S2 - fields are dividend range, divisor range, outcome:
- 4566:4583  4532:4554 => 1.21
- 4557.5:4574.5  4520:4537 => 1.11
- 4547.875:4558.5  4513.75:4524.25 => 1.06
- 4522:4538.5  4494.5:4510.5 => 0.85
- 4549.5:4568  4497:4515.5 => 0.93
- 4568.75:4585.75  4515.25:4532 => 1.15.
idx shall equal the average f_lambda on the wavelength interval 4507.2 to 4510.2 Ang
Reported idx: 0.866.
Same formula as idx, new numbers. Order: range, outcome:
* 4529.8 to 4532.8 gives 0.743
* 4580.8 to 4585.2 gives 0.854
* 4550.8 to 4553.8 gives 0.859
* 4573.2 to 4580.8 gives 0.95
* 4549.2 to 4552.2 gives 0.796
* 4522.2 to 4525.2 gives 0.735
